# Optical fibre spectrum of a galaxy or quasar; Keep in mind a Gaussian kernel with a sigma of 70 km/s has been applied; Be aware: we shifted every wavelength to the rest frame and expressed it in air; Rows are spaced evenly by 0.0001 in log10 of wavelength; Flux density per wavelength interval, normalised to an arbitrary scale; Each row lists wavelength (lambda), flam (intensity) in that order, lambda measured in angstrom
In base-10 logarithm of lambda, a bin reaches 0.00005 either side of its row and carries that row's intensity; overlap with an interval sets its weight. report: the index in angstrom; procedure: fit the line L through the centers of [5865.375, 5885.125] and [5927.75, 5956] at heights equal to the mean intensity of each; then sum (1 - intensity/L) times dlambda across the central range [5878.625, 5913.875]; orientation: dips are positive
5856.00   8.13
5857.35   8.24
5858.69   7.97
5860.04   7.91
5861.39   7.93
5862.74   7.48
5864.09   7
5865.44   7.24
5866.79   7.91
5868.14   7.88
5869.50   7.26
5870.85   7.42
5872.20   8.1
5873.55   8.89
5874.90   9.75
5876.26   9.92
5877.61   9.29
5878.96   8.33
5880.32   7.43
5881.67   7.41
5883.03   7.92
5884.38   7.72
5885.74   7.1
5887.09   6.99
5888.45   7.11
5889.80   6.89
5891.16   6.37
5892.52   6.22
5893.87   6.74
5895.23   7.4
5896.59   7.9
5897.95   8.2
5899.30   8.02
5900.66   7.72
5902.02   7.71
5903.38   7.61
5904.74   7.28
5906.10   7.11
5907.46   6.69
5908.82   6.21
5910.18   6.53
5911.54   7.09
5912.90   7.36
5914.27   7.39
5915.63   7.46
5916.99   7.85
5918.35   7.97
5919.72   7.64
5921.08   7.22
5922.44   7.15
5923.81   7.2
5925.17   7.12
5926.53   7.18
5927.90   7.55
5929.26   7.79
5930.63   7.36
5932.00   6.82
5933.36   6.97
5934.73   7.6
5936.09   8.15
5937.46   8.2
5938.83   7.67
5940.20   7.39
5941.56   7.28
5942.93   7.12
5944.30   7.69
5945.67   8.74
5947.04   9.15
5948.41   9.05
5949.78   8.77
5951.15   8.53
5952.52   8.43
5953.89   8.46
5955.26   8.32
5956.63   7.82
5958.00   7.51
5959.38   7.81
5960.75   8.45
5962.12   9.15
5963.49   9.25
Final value 3.7 angstrom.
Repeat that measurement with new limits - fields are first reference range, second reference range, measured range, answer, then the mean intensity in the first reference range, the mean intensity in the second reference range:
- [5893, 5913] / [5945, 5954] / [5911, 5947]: 2.54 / 7.29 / 8.75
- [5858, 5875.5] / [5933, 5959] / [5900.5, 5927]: 2.40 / 7.9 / 8.05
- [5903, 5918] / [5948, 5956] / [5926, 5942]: 0.91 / 7.15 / 8.58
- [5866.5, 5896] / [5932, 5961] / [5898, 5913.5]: 1.16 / 7.73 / 8.02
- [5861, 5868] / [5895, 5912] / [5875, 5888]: -1.09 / 7.53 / 7.35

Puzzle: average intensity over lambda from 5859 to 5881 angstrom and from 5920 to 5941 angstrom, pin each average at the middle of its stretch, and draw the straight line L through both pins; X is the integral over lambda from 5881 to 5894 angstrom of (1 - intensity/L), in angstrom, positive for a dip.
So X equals 1.4 angstrom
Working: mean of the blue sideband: 8.11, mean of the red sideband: 7.43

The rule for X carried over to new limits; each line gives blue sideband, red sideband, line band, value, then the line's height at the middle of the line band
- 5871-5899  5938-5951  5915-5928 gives 0.9 angstrom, 7.98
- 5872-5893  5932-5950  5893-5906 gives 0.5 angstrom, 7.87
